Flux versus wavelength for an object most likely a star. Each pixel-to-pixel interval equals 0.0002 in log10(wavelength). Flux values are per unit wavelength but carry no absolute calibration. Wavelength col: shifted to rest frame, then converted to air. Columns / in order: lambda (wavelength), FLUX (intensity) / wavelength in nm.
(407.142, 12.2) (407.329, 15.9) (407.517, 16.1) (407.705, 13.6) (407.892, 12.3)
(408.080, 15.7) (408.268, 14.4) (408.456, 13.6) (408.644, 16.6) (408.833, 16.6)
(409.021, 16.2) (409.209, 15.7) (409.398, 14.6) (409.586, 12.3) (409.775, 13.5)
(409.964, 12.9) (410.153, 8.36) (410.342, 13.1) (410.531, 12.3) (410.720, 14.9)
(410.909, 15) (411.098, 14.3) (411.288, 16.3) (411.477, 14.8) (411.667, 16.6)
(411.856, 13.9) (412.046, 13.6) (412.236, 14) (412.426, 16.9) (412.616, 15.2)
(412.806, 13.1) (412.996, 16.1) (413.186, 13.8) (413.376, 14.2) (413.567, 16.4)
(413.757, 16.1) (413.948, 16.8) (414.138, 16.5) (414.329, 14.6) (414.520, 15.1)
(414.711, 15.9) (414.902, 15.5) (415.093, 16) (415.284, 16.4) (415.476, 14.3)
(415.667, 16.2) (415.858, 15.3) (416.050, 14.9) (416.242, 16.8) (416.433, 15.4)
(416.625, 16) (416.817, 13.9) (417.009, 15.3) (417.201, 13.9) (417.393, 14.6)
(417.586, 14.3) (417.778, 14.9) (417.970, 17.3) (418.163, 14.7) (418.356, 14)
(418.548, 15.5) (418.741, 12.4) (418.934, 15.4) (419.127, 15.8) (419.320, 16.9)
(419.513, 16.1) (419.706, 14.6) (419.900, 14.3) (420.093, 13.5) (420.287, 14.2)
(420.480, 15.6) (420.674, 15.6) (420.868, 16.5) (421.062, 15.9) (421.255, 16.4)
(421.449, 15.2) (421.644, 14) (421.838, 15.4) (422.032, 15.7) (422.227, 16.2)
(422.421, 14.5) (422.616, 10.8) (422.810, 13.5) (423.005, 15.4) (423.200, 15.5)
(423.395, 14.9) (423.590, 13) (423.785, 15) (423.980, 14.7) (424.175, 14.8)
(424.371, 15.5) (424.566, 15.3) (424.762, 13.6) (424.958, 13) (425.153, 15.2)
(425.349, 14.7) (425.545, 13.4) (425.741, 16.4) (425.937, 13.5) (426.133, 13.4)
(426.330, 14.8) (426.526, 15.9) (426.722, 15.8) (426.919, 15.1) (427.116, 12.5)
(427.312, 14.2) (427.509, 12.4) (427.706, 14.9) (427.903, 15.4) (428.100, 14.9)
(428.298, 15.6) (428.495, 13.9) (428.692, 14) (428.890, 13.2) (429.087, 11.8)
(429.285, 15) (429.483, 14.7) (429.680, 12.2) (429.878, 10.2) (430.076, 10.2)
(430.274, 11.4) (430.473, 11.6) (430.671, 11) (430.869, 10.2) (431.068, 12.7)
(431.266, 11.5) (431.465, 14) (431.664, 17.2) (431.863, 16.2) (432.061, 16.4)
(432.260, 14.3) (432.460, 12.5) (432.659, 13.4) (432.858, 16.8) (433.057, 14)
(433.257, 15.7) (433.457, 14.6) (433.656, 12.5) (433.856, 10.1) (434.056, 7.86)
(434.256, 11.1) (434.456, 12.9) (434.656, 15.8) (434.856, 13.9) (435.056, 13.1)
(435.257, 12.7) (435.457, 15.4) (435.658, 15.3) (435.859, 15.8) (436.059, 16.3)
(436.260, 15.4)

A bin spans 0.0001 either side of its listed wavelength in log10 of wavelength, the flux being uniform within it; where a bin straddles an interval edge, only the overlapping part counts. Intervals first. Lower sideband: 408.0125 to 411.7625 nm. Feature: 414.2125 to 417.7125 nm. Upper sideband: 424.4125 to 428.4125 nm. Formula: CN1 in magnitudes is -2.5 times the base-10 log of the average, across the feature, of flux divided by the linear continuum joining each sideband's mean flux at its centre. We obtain -0.06 mag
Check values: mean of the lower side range 14.4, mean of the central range 15.2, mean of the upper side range 14.5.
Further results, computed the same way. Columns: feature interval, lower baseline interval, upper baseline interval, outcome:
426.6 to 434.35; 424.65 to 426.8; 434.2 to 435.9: 0.070 mag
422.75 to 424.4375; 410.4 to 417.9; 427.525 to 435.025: -0.043 mag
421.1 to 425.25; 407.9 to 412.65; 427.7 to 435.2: -0.071 mag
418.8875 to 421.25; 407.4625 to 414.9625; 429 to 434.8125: -0.106 mag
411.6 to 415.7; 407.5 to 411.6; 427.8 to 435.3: -0.094 mag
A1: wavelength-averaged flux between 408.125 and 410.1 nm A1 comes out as 14.5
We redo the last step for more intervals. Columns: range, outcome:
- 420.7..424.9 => 14.8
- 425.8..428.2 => 14.4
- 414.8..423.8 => 15.1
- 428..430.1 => 13.4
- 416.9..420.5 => 14.9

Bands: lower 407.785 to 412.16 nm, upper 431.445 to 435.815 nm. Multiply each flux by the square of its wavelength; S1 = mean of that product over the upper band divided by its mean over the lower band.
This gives 1.1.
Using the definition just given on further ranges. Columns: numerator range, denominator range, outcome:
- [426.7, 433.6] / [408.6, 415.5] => 1.01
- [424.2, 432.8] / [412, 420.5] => 0.96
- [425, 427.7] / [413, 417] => 0.98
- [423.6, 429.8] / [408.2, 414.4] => 1.05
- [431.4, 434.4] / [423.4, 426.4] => 0.99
